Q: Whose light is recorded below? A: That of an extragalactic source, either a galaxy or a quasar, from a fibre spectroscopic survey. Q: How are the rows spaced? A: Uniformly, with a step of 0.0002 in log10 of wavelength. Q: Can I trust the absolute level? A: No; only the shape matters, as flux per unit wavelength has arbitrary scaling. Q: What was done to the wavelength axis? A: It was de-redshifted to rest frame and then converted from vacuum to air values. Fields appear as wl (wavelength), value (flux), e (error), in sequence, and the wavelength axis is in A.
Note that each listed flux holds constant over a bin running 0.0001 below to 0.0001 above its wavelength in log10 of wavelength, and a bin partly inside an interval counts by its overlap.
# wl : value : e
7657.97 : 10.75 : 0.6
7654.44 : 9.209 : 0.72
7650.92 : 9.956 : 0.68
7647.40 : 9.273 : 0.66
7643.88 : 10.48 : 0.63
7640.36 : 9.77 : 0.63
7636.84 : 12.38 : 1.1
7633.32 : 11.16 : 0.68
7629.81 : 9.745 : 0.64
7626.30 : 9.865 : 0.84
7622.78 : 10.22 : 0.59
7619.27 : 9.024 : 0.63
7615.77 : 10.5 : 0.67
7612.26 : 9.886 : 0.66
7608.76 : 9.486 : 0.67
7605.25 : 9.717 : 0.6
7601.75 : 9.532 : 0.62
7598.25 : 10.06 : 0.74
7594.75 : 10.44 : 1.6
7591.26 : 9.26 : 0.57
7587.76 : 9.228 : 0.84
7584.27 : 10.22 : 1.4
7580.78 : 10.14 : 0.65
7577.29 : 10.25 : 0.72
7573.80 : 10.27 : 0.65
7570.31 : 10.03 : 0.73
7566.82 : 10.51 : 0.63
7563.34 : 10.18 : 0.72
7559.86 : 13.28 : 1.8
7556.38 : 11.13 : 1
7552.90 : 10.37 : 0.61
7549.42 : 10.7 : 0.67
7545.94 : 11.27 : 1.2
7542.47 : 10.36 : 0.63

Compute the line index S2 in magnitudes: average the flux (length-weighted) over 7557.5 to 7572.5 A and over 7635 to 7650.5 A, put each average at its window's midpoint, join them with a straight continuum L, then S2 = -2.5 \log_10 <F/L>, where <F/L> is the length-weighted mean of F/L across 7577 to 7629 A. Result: 0.09 mag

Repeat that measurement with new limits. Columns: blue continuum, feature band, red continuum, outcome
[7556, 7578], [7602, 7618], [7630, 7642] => 0.11 mag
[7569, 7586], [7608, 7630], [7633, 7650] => 0.06 mag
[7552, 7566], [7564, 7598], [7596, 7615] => 0.05 mag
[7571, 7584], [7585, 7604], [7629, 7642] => 0.07 mag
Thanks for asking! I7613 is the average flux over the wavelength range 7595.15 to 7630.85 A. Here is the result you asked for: 9.83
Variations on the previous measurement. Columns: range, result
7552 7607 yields 10.3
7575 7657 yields 10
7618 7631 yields 9.73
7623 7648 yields 10.4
